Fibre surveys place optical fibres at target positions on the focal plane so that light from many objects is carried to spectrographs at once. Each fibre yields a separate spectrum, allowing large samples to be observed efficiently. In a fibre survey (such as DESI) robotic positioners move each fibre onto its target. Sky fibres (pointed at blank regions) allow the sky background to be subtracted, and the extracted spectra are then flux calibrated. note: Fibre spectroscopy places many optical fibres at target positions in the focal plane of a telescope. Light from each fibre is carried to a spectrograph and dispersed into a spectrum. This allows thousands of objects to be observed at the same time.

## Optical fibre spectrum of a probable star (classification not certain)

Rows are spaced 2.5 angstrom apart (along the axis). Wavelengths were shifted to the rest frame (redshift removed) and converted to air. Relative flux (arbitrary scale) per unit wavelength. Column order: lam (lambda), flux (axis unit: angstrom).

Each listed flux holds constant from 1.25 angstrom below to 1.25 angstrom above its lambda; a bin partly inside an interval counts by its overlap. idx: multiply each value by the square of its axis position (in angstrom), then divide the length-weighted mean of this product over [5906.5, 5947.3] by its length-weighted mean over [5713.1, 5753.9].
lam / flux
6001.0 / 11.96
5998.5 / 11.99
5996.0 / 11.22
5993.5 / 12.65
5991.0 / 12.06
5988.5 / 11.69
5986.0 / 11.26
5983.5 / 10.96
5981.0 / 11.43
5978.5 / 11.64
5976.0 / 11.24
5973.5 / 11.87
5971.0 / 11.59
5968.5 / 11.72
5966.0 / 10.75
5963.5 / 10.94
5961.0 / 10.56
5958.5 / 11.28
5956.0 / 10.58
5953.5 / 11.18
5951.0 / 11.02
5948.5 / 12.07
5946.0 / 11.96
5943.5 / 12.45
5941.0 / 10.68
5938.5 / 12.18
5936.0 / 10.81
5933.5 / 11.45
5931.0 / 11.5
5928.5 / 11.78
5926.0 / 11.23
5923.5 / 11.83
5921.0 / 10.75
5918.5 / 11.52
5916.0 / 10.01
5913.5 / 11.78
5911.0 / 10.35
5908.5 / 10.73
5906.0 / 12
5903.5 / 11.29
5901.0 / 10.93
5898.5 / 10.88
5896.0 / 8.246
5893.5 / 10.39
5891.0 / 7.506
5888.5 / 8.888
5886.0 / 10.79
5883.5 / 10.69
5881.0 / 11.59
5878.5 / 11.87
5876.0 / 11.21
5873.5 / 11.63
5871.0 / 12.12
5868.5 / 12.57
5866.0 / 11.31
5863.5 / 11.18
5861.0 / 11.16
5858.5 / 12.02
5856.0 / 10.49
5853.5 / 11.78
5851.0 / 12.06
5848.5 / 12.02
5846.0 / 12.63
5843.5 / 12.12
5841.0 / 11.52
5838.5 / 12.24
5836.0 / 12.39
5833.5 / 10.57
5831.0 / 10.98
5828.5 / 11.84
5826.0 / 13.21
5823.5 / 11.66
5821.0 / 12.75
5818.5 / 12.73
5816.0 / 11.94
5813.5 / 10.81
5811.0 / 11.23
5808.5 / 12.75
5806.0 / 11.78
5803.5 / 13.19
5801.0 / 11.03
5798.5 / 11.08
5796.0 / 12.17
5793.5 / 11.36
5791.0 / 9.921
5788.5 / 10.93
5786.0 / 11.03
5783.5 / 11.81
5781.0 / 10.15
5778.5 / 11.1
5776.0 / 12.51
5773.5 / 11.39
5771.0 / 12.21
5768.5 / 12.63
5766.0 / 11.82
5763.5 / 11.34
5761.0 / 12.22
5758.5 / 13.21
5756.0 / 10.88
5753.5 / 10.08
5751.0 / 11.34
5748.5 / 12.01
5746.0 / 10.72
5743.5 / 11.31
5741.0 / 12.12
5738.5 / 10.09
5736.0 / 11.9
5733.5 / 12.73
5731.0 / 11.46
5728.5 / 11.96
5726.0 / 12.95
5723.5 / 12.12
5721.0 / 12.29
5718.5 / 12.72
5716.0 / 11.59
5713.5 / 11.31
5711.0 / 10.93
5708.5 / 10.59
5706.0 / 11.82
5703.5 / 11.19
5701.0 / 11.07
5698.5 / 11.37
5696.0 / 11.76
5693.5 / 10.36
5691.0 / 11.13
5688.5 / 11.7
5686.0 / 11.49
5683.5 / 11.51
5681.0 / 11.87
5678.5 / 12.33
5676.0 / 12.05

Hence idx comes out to 1.03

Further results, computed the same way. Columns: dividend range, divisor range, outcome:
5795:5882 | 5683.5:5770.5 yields 1.06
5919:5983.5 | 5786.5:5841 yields 1.02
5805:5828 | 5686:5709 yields 1.12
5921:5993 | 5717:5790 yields 1.05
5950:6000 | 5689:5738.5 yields 1.07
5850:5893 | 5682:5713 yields 1.05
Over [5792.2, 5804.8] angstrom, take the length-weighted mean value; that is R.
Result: 11.8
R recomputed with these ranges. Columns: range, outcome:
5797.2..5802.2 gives 11.1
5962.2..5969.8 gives 11.1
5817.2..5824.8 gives 12.4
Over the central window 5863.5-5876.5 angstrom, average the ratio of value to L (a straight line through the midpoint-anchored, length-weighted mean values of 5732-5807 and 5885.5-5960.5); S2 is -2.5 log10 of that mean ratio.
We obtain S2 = -0.06 mag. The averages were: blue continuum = 11.5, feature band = 11.7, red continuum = 10.9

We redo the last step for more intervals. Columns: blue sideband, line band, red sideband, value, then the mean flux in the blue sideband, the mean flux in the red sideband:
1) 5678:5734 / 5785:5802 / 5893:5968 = 0.03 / 11.6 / 11.1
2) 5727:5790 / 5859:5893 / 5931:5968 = 0.04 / 11.6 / 11.3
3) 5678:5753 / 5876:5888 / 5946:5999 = 0.04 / 11.6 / 11.4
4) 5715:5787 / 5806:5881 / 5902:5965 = -0.03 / 11.7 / 11.3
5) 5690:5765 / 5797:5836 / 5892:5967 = -0.05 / 11.6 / 11.1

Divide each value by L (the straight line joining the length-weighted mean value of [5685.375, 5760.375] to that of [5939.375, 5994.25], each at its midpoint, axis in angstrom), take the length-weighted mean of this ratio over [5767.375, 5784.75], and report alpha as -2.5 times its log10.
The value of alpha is -0.01 mag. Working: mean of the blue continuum 11.5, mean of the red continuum 11.4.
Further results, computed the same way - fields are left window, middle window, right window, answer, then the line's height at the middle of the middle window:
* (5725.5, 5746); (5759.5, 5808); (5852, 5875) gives 0.01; 11.7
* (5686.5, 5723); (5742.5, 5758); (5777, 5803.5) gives 0.01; 11.3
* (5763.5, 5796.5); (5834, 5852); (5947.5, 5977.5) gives -0.07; 11.4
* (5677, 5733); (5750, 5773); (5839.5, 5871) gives -0.01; 11.7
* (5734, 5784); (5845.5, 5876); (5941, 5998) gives -0.02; 11.5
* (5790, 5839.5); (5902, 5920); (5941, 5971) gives 0.04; 11.5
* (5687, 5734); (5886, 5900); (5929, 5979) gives 0.22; 11.4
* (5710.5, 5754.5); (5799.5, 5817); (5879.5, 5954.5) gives -0.04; 11.4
